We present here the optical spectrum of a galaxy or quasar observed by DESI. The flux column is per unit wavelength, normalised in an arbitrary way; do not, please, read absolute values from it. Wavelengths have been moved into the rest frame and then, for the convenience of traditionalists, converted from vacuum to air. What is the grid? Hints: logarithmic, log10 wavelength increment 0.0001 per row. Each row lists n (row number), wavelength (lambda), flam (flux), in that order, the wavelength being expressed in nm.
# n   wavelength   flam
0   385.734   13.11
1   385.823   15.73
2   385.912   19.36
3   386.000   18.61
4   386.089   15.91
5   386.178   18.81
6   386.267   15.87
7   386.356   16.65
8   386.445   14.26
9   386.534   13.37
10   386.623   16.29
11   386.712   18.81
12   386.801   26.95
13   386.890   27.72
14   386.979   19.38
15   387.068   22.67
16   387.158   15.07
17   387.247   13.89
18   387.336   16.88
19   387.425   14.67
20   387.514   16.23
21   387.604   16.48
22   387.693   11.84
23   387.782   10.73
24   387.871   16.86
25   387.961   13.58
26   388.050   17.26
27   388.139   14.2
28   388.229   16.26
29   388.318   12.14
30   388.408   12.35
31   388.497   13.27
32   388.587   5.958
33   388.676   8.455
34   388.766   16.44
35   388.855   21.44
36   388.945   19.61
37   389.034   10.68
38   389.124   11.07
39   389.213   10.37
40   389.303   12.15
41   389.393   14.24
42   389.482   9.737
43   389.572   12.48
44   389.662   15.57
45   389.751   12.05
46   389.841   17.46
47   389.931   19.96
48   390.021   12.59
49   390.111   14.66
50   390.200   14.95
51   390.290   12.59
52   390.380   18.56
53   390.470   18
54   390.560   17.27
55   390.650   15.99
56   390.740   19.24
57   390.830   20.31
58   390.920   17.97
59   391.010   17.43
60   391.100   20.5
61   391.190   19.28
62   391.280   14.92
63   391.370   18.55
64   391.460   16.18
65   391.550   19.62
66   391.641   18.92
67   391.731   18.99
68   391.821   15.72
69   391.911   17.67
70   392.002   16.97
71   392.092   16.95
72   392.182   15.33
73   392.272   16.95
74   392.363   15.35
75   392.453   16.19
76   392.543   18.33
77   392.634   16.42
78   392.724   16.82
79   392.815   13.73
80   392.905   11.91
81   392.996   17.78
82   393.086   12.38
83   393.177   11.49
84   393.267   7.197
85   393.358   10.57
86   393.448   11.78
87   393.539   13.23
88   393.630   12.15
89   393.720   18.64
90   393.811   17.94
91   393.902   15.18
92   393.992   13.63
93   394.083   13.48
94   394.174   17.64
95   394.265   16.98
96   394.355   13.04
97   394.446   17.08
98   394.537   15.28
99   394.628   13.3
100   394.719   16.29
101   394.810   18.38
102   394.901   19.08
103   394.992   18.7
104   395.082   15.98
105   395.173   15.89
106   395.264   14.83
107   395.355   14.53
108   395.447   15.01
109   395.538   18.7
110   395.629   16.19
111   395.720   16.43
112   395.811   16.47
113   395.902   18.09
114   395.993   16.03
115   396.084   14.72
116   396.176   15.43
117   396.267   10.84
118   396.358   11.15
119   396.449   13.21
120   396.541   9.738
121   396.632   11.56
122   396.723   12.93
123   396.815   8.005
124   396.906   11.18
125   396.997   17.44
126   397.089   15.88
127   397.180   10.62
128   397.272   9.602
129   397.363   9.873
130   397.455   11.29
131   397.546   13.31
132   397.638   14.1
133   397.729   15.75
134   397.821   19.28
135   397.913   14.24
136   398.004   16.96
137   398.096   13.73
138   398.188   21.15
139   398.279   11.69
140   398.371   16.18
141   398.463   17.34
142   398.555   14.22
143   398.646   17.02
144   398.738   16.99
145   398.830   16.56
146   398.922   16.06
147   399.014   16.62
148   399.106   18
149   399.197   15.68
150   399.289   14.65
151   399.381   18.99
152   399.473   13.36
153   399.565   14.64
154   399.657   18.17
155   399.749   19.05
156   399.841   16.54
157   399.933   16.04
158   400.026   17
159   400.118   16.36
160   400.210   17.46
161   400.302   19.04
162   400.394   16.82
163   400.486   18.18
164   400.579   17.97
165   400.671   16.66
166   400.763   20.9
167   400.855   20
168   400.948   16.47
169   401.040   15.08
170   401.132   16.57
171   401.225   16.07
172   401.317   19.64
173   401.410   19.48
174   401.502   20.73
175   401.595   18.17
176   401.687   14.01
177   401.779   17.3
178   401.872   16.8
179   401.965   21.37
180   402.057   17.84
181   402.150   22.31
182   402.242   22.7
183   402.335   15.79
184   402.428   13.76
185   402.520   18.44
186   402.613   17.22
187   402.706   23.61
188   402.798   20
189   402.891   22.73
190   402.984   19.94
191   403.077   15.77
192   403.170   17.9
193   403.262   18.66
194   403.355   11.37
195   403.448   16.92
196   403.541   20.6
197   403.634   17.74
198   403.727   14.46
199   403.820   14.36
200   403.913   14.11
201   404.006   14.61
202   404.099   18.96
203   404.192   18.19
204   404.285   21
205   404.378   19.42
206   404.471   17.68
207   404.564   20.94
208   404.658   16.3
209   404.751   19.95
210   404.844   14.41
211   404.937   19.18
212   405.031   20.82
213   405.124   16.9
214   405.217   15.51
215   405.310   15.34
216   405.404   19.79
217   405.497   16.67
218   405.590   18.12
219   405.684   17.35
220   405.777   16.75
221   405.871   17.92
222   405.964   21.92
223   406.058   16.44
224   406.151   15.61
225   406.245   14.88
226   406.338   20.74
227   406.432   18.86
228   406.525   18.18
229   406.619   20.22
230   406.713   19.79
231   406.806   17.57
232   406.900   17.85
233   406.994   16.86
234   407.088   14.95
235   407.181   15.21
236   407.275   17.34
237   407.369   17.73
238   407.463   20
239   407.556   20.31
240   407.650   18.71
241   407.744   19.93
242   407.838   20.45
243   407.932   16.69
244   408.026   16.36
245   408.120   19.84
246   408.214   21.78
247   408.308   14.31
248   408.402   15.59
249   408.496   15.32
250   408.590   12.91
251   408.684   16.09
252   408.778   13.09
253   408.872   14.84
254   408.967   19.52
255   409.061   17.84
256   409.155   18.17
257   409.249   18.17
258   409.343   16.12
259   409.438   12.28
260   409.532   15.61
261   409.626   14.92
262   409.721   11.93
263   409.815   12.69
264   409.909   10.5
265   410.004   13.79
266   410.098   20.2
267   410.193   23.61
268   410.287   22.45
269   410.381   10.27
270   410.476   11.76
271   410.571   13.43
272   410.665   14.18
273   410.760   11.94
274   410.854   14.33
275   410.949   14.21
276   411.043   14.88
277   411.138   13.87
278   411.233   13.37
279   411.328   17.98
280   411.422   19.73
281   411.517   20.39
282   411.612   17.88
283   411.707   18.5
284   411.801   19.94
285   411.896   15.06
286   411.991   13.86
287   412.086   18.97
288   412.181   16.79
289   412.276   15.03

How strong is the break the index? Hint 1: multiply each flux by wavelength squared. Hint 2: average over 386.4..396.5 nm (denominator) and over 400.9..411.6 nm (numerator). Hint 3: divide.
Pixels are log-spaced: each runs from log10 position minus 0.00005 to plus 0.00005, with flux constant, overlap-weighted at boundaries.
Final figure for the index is 1.19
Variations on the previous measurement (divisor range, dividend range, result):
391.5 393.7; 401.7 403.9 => 1.25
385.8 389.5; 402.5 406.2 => 1.25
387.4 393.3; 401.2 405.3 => 1.26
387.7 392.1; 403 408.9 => 1.22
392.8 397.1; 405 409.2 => 1.29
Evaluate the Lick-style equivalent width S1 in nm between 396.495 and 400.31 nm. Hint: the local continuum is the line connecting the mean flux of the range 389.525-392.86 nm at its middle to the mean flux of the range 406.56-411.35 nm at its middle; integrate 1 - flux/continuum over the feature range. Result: 0.35 nm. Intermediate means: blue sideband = 16.8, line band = 15.1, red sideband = 16.3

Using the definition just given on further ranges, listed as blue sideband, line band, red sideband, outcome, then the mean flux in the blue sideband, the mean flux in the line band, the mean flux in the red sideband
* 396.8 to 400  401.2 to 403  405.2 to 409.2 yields -0.301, 15.2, 18.9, 17.5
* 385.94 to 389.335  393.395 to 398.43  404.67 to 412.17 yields 0.436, 15.6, 14.7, 16.8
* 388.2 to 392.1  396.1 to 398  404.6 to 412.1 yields 0.374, 15.6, 12.9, 16.8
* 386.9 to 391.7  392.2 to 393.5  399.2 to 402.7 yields 0.168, 15.6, 14.1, 17.7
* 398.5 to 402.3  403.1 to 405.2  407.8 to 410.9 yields -0.083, 17.5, 17.4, 15.8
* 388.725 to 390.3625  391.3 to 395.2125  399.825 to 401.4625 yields -0.051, 14.4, 15.7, 17.6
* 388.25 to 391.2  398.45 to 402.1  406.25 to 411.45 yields -0.331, 15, 17.2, 16.5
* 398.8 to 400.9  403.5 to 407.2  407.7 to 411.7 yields -0.252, 17.2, 17.7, 16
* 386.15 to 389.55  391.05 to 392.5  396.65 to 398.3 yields -0.270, 15.3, 17.4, 13.7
